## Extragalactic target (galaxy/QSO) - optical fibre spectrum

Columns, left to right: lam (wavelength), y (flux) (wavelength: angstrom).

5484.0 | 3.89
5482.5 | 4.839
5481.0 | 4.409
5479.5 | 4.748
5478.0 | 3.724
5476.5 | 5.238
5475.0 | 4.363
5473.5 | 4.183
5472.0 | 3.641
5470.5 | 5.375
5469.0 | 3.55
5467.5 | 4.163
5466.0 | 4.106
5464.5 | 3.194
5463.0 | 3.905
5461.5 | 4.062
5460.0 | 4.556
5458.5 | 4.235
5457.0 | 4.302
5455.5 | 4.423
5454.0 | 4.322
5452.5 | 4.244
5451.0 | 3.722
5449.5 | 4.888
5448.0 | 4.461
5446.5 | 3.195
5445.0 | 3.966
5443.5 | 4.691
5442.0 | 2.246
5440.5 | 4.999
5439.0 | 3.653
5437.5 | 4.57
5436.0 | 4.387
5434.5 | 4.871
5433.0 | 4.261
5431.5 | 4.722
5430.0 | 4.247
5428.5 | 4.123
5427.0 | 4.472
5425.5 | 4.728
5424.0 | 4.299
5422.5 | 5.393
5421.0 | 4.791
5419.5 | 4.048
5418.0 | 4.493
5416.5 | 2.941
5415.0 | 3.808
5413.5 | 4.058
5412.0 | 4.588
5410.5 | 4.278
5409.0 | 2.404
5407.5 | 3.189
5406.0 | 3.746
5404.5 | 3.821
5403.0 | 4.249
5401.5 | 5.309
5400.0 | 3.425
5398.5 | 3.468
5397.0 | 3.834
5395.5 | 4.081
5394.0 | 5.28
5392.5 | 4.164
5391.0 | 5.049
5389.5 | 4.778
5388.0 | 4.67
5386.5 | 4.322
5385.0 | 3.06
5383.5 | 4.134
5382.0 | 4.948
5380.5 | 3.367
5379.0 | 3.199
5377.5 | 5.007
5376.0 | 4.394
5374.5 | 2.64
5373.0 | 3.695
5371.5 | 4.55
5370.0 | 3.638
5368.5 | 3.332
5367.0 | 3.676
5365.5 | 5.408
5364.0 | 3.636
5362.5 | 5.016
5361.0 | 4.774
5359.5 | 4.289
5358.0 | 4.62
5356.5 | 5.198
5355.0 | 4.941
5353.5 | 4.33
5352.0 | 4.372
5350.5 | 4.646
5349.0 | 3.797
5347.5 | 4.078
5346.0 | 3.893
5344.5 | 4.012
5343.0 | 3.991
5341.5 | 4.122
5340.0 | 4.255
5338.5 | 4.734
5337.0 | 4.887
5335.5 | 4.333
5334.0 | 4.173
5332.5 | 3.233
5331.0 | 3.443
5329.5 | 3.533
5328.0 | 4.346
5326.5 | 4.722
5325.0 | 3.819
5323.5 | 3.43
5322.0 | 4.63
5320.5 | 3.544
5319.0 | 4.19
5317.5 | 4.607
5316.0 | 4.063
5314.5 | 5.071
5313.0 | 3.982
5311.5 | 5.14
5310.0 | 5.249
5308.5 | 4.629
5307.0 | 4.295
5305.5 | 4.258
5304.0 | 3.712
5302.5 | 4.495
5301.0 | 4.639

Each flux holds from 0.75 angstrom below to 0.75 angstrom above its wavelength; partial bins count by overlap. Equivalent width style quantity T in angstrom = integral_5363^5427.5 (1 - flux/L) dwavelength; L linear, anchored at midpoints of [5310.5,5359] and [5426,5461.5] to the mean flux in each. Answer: 2.2 angstrom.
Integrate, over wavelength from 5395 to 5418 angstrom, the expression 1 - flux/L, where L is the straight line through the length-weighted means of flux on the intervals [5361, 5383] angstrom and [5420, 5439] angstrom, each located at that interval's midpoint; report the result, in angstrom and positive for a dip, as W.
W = 2.7 angstrom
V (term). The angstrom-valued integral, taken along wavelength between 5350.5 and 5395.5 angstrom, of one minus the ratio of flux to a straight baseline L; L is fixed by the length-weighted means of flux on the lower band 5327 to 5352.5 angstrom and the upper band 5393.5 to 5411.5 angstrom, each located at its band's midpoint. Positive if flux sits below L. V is -3.2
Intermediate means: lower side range 4.11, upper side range 3.91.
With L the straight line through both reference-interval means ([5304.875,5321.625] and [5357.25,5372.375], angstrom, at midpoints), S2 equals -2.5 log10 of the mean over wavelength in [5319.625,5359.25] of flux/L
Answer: 0.04 mag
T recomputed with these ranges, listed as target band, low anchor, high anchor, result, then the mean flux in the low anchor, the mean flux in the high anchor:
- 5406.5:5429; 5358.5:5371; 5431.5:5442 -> 1.0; 4.24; 4.32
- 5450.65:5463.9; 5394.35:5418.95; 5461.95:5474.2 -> -0.7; 3.88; 4.02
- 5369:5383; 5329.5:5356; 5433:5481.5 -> 0.9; 4.18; 4.2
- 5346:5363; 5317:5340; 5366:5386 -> -2.4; 4.11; 3.84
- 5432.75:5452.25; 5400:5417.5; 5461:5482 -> -0.5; 3.84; 4.2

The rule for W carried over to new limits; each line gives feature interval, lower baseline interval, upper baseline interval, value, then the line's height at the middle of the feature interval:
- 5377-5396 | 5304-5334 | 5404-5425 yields -1.2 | 4.06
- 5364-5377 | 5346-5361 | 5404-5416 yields 1.0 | 4.24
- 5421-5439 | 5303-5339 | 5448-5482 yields -1.2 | 4.25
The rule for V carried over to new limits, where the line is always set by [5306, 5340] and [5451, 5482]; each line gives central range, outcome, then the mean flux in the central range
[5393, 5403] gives 0.04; 4.23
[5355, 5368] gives -0.95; 4.57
